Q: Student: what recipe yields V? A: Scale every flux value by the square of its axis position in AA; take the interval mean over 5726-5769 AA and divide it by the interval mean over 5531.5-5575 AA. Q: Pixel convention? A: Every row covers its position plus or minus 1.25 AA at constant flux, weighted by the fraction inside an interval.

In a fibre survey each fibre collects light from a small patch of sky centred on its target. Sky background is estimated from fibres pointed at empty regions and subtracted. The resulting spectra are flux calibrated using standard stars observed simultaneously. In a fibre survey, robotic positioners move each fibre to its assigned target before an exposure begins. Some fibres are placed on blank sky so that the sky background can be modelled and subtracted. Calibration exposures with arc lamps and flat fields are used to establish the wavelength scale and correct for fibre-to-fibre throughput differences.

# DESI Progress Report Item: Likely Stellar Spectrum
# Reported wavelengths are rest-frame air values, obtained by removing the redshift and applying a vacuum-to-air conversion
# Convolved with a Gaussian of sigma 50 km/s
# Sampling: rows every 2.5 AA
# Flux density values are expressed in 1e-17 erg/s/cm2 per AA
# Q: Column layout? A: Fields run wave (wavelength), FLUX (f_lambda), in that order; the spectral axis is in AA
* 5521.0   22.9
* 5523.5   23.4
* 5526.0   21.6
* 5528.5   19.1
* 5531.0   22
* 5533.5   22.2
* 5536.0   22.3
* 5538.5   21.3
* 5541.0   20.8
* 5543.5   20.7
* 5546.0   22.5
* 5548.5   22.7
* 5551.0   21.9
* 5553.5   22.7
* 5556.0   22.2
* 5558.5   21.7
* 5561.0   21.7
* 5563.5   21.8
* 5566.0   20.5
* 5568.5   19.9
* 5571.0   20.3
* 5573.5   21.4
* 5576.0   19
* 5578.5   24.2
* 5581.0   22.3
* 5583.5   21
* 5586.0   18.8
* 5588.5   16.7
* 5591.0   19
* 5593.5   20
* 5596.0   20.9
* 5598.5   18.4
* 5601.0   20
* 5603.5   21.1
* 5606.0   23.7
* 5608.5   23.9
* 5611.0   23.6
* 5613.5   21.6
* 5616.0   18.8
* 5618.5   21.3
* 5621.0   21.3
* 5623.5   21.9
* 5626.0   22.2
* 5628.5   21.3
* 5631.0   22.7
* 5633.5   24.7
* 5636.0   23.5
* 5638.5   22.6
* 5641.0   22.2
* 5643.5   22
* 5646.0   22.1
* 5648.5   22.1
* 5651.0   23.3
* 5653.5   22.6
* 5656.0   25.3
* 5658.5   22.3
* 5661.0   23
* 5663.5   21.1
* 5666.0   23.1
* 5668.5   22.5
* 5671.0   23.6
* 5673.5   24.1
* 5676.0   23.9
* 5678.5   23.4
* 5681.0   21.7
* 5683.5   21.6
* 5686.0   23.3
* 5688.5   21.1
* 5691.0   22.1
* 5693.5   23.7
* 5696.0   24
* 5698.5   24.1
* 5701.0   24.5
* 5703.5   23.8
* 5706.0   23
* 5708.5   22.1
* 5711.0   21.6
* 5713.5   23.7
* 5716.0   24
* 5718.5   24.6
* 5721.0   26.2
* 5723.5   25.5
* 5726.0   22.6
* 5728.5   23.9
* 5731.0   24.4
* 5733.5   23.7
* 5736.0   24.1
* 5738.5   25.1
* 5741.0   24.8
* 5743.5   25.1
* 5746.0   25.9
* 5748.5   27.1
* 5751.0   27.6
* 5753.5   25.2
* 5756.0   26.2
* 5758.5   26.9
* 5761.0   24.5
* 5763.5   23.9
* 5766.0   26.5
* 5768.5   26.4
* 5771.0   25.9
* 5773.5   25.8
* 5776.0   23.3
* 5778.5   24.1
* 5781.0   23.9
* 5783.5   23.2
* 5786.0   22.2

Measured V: 1.3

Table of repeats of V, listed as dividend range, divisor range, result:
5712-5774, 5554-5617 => 1.27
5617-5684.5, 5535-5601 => 1.11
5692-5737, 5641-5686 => 1.06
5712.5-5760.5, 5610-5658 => 1.16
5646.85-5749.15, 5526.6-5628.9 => 1.16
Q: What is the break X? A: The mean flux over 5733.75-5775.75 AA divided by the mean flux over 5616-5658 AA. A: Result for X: 1.1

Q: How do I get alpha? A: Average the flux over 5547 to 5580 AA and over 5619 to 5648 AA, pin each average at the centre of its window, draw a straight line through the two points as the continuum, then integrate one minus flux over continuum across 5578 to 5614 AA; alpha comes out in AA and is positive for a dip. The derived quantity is 1.6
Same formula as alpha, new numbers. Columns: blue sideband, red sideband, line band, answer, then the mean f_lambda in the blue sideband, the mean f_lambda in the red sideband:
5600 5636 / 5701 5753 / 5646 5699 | 0.8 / 22.1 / 24.5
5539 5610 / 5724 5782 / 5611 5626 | 0.5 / 21.1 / 25.1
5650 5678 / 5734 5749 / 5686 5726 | 1.2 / 23.2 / 25.2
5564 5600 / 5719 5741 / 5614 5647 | -0.7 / 20.2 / 24.5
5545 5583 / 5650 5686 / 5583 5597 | 1.7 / 21.6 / 23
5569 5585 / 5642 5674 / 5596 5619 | 0.5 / 21.3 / 22.8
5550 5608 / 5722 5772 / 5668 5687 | 0.3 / 20.9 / 25.3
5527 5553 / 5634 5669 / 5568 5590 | 1.6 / 21.6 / 22.7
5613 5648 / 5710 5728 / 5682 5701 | 0.4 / 22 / 24.1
